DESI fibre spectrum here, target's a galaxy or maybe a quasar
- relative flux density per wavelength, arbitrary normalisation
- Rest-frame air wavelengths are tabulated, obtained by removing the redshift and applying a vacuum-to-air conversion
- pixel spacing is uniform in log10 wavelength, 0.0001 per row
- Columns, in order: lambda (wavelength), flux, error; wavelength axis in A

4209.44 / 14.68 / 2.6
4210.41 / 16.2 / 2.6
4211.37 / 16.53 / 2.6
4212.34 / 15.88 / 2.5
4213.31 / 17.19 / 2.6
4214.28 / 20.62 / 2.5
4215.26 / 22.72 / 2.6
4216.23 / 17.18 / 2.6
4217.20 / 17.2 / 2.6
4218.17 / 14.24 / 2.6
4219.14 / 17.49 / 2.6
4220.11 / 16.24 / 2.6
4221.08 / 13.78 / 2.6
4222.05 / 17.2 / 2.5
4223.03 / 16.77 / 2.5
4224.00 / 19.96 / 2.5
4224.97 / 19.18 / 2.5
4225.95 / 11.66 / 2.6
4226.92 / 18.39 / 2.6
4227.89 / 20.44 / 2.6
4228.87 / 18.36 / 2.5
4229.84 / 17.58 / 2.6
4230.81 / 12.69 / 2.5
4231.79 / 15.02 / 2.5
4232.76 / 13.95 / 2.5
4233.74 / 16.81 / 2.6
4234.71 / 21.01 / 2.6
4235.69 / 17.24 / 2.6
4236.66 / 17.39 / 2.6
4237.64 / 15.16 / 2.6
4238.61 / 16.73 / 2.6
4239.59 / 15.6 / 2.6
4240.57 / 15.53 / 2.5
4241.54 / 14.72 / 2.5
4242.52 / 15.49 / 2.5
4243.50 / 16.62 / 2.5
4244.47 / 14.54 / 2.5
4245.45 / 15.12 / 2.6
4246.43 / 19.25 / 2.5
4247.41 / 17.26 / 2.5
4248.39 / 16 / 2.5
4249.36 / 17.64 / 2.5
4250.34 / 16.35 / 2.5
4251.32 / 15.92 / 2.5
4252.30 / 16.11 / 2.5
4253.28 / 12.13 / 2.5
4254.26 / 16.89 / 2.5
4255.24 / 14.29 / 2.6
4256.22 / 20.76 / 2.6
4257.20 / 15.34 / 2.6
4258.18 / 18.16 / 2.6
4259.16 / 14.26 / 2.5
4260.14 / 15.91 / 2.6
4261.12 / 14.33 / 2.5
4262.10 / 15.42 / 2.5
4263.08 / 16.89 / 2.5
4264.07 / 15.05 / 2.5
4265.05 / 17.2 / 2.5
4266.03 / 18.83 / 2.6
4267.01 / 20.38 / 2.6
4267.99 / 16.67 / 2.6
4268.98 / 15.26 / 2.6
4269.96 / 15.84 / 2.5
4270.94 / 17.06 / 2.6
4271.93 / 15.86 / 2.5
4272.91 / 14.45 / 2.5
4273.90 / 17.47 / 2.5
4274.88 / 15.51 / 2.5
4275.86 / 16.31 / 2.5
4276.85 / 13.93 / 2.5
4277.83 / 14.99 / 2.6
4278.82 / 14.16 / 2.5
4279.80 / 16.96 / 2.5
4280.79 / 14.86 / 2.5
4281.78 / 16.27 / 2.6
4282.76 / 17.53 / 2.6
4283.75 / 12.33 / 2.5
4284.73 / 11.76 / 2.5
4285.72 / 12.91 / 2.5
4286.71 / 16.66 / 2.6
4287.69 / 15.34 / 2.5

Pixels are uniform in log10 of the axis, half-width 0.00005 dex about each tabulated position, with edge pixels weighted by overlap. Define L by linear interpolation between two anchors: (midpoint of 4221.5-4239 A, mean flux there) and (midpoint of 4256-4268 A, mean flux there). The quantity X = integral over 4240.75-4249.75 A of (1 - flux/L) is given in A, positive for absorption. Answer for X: 0.3 A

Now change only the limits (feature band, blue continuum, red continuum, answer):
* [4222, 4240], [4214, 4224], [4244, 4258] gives 0.1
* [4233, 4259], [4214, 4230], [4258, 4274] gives 0.7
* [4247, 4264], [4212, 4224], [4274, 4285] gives -0.1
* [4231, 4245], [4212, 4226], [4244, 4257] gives 0.5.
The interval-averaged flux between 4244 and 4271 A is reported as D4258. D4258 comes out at 16.4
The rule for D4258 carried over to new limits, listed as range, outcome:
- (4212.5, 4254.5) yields 16.7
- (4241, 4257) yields 16.2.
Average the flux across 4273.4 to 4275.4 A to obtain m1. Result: 16.5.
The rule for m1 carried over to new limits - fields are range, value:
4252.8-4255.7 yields 14.4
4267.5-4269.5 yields 15.9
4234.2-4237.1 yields 18.6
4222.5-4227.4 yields 17.2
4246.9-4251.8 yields 16.7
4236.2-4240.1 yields 16.2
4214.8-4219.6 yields 17.8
